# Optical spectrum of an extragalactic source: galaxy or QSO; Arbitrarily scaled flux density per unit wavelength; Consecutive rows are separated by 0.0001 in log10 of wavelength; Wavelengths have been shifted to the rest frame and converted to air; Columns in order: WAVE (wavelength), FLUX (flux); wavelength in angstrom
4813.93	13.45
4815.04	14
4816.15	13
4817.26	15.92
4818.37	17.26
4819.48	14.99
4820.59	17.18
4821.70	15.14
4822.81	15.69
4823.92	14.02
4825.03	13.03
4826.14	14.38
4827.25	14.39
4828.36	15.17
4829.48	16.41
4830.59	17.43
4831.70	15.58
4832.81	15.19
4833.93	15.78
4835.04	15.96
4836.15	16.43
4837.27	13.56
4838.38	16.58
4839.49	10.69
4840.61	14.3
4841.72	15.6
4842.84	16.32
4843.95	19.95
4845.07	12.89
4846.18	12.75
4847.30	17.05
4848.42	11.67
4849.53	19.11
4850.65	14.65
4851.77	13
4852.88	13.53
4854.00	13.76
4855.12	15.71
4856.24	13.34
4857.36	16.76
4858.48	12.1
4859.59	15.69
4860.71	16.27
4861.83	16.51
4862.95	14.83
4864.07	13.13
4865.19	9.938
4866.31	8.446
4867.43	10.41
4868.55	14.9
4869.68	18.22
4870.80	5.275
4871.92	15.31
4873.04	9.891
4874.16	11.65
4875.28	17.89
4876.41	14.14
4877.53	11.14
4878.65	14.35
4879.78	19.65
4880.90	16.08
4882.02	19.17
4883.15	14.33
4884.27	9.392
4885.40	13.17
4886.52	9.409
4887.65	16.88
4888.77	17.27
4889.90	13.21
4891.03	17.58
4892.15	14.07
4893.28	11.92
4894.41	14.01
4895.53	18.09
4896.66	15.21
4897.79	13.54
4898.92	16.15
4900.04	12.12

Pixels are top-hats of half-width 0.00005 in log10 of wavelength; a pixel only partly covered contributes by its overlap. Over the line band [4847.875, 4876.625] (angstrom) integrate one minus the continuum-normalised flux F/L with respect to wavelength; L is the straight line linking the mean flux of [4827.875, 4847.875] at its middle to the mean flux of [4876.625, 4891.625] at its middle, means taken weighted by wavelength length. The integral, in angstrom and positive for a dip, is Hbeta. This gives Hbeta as 2.6 angstrom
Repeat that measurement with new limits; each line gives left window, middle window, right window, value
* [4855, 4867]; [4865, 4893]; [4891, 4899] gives 1.3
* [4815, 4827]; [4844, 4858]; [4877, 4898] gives 0.1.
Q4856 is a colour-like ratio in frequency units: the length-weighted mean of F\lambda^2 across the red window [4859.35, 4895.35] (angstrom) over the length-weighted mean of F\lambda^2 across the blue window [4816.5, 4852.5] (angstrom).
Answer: 0.93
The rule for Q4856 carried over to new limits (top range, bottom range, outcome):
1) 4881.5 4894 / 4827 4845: 0.93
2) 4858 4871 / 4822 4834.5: 0.88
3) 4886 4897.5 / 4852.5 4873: 1.11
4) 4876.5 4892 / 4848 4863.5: 1.00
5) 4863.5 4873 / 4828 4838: 0.76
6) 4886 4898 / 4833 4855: 1.00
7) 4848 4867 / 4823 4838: 0.93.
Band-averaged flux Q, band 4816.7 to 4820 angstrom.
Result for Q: 16.1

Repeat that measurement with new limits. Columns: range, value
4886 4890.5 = 14.2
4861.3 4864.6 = 14.8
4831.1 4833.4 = 15.4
